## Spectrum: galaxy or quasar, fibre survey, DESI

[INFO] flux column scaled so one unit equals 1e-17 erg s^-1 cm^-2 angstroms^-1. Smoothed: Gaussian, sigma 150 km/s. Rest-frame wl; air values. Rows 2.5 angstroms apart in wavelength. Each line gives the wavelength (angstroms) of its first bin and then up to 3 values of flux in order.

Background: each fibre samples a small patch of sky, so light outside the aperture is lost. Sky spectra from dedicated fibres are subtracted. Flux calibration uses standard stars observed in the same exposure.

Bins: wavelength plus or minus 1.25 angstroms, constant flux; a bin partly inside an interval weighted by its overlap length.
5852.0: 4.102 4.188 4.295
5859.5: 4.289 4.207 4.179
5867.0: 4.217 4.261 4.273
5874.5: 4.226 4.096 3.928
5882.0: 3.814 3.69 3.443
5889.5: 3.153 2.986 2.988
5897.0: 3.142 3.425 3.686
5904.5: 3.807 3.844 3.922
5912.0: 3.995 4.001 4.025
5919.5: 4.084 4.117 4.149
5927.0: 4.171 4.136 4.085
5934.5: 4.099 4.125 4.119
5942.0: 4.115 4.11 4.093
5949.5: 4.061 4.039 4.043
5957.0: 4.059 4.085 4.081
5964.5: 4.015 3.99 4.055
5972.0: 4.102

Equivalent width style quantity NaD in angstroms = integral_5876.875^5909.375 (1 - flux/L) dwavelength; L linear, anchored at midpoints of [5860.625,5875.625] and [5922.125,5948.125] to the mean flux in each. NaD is 5.1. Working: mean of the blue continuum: 4.23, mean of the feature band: 3.53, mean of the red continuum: 4.12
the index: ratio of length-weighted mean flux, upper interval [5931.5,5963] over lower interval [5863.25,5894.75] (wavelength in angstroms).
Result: 1.1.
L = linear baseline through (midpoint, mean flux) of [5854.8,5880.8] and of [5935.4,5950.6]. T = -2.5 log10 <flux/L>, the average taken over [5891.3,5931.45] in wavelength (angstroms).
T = 0.09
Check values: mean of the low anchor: 4.2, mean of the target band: 3.8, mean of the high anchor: 4.1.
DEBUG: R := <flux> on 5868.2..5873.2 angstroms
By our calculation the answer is 4.27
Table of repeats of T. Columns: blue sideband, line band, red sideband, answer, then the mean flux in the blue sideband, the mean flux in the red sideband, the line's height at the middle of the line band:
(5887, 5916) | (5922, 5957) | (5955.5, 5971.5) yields -0.069 mag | 3.54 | 4.05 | 3.85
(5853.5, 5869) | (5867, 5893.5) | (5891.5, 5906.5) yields 0.005 mag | 4.23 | 3.38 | 3.8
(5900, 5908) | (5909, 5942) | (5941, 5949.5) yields -0.042 mag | 3.74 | 4.1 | 3.93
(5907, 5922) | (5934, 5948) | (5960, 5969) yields -0.024 mag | 4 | 4.04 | 4.02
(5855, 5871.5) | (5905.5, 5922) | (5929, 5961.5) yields 0.043 mag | 4.24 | 4.09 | 4.15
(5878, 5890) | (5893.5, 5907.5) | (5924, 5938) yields 0.103 mag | 3.64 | 4.13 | 3.81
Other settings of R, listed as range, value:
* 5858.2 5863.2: 4.25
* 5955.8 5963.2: 4.08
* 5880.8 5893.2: 3.42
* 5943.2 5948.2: 4.1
